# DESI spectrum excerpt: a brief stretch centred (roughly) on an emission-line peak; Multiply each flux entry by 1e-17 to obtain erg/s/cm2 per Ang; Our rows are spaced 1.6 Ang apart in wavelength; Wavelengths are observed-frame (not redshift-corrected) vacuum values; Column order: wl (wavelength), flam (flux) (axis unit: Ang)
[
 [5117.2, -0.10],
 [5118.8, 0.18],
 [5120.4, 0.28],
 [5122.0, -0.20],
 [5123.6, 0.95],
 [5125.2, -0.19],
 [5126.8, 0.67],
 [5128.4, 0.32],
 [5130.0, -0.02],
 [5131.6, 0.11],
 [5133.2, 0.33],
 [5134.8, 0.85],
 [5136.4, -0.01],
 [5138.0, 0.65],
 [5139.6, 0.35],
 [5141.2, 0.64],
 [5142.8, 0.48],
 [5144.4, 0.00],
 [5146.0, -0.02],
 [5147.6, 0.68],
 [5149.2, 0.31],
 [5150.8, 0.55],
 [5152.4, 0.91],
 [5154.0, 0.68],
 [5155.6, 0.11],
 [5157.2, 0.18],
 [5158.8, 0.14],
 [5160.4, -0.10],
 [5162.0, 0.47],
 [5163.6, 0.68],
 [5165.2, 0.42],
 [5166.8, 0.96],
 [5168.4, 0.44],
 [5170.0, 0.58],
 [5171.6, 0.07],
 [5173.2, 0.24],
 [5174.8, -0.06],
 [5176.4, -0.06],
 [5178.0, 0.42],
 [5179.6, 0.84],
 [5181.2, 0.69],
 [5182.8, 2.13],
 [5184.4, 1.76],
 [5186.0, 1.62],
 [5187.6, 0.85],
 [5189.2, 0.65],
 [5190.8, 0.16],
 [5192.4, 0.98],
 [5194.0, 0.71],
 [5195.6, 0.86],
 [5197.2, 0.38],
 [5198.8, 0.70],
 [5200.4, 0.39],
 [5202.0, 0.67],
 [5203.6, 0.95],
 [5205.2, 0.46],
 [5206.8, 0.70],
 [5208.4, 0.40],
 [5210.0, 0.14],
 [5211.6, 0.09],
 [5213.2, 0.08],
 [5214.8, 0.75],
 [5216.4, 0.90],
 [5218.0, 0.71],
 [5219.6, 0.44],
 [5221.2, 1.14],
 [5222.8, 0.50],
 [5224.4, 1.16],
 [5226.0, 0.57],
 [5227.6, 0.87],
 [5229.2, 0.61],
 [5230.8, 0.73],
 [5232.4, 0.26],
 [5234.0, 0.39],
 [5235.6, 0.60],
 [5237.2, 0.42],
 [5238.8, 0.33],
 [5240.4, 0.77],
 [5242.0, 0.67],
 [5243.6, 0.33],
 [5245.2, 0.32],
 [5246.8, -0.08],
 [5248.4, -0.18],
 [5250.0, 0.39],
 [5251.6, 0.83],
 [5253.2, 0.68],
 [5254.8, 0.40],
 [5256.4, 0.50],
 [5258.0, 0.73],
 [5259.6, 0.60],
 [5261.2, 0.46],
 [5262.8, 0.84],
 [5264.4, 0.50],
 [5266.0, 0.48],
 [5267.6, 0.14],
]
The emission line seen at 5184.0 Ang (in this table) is [O II]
